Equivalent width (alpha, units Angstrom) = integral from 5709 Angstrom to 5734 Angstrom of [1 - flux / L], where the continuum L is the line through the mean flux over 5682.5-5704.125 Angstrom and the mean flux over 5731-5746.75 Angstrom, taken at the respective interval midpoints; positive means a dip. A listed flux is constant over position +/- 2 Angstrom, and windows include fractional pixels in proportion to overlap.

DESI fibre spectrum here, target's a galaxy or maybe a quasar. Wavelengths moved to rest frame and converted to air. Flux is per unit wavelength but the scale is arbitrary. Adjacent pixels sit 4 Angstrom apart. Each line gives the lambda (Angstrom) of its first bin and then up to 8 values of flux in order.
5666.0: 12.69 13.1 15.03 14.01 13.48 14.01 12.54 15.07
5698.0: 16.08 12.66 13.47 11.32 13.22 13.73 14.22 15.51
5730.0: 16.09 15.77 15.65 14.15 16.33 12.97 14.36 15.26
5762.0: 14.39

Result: 1.1 Angstrom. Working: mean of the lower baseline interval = 14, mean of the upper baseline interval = 15.4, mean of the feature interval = 14.3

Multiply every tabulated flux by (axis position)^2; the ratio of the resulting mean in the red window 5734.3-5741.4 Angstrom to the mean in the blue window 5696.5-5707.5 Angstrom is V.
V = 1.11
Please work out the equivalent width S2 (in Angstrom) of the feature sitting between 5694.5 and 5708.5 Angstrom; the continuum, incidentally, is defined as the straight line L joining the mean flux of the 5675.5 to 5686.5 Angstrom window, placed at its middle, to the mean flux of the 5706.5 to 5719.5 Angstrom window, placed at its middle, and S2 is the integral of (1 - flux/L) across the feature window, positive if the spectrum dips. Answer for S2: -0.9 Angstrom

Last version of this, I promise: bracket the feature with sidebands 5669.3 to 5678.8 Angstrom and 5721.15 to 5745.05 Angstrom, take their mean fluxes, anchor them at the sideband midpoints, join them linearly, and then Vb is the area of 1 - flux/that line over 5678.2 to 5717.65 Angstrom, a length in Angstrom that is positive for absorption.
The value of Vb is 2.9 Angstrom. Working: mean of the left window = 14.2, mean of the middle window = 13.6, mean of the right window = 15.3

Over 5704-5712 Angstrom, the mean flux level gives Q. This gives 12.4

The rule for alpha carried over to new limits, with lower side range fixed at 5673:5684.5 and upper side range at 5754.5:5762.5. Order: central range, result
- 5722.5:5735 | -0.9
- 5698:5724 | 1.9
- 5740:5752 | 0.2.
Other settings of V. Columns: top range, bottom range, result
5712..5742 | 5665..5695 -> 1.10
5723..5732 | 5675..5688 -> 1.14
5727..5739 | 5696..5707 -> 1.13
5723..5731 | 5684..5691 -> 1.18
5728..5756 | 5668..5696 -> 1.11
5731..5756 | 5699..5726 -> 1.13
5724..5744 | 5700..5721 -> 1.20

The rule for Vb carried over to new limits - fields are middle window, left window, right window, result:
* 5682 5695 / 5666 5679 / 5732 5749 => 0.4 Angstrom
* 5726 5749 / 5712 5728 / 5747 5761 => -1.9 Angstrom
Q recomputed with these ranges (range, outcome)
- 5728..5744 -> 15.4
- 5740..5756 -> 14.5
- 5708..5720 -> 12.8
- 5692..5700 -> 15.6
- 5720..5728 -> 14.9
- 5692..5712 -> 13.7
